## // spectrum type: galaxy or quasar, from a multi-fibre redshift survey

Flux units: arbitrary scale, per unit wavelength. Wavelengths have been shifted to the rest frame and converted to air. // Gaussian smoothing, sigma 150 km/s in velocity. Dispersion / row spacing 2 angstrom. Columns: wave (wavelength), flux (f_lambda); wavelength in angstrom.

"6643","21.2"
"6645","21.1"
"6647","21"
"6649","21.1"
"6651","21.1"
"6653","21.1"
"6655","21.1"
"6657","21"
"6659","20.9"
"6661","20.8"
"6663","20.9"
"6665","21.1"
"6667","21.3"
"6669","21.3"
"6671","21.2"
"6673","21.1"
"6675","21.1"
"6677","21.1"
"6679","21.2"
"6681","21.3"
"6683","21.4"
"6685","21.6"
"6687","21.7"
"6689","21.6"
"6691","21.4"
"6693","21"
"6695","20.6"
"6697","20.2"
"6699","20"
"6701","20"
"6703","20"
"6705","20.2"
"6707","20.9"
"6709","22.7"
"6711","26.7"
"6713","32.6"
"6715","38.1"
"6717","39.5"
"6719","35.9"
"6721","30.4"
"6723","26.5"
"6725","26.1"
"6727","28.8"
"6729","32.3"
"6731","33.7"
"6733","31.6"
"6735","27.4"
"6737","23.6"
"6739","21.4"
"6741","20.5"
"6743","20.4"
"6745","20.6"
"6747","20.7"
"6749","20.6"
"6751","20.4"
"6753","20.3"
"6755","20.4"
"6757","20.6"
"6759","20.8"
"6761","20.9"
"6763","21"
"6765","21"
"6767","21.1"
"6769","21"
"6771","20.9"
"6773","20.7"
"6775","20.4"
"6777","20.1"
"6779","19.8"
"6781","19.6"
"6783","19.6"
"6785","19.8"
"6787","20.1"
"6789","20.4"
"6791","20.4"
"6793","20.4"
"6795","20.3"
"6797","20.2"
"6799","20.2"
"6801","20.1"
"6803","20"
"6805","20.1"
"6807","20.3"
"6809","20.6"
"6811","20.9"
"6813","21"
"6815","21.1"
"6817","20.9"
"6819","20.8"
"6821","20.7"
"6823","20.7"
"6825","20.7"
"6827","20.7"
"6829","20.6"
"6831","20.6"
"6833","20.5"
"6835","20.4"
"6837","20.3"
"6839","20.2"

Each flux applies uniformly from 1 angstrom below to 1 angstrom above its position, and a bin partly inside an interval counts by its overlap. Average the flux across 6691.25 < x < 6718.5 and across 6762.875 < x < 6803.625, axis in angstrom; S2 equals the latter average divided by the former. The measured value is 0.82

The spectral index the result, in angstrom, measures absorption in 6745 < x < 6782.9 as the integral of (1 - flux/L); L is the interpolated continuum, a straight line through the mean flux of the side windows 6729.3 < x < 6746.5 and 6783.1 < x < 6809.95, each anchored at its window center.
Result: 3.9 angstrom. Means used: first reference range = 25.1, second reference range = 20.2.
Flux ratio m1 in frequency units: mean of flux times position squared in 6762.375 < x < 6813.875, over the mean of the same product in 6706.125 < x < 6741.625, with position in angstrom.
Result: 0.7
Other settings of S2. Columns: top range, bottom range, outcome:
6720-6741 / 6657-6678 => 1.32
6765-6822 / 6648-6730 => 0.86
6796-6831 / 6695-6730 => 0.76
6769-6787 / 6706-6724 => 0.66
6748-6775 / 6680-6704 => 0.99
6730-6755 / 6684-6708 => 1.12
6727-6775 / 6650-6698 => 1.08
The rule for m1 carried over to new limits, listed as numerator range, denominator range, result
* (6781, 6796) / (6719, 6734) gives 0.68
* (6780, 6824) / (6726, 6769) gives 0.89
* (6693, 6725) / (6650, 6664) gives 1.26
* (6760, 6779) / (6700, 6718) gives 0.79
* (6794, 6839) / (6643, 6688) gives 1.01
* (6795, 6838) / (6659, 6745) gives 0.88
